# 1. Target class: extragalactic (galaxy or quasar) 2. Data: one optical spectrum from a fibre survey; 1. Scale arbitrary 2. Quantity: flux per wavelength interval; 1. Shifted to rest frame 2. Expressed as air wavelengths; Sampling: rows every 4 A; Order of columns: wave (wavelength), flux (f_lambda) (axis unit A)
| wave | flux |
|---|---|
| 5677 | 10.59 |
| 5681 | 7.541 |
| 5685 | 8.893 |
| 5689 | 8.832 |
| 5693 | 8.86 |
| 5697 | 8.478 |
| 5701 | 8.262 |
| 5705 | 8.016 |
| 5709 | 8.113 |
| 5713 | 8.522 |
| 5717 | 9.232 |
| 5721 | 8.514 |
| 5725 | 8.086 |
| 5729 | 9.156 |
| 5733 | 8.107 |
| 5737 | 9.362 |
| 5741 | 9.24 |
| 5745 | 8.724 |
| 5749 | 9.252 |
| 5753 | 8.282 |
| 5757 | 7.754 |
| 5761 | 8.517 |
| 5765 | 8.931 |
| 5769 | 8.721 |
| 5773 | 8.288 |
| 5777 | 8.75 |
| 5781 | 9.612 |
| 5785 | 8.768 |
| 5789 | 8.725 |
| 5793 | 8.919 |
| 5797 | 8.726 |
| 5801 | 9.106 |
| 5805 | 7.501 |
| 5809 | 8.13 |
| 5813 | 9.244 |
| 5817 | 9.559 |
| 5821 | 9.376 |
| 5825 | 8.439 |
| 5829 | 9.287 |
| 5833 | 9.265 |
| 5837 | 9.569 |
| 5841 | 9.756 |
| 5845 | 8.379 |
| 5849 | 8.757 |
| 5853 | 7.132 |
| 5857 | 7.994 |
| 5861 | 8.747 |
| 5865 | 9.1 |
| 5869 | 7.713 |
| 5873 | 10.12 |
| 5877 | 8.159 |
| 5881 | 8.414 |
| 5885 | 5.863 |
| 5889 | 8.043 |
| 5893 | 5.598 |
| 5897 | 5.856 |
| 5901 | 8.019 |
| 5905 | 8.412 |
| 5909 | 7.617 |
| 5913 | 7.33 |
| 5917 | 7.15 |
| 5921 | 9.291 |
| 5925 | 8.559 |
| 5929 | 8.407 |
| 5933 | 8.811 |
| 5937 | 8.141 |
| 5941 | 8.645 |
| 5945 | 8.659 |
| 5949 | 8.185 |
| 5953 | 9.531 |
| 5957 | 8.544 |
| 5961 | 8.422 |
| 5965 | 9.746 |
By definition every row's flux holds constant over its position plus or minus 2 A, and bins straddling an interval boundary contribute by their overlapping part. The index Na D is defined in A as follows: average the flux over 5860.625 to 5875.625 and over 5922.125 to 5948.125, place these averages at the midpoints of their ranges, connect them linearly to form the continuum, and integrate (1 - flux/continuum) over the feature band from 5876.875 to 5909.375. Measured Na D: 5.6 A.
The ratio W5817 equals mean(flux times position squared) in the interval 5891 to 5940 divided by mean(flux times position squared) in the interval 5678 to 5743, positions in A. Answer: 0.97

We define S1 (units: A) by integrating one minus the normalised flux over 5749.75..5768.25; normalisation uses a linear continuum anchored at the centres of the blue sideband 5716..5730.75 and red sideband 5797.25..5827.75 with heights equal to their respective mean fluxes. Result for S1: 0.6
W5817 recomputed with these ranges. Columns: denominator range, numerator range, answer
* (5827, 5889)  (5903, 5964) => 1.01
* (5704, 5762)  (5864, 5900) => 0.93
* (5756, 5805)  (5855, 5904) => 0.93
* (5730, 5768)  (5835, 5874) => 1.04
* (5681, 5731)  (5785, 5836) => 1.08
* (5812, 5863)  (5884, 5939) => 0.89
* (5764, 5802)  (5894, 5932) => 0.92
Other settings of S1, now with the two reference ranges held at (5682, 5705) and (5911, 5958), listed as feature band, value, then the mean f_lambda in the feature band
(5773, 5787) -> -0.7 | 8.94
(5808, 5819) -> -0.7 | 9.05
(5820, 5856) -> -1.5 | 8.85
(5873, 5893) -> 1.9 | 7.67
